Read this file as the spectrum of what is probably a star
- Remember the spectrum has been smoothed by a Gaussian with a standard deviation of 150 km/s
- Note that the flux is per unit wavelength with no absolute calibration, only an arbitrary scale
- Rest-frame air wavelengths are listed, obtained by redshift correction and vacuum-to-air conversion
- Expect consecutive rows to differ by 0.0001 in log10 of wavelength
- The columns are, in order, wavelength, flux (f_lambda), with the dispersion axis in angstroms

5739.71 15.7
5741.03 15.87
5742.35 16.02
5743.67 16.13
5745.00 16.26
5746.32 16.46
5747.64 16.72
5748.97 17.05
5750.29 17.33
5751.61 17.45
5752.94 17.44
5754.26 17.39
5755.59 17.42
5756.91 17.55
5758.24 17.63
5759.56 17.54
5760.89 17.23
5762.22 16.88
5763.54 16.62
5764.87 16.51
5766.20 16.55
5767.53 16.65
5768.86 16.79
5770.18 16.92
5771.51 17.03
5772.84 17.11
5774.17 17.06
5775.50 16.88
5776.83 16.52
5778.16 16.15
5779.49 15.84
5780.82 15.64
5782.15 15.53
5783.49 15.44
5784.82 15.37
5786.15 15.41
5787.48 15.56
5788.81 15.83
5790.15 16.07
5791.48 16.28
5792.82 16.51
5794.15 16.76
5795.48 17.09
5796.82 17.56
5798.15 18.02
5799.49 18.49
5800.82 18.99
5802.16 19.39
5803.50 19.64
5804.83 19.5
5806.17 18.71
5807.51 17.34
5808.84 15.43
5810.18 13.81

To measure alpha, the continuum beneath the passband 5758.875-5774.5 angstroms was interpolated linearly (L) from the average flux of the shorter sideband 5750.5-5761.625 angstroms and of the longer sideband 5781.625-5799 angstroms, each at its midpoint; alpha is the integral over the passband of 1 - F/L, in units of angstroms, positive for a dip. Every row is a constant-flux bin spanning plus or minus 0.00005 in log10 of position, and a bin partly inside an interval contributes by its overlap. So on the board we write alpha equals 0.2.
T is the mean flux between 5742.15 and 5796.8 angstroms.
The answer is 16.6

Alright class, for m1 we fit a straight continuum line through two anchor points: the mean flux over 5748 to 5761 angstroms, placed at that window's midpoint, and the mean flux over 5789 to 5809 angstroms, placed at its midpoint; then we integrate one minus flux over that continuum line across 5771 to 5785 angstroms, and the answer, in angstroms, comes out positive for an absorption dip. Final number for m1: 1.0 angstroms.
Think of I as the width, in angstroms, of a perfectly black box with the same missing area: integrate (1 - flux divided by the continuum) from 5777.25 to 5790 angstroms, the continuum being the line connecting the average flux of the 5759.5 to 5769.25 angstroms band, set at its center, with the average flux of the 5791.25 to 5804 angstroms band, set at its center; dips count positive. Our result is 1.3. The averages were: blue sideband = 16.8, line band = 15.7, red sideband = 17.9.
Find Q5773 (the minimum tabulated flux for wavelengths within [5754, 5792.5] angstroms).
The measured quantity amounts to 15.37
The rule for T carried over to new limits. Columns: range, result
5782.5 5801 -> 16.6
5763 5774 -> 16.8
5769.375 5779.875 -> 16.7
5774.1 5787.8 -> 15.9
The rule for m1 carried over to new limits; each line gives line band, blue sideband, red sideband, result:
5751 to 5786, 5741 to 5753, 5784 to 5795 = -0.81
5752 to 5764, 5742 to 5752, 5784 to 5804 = -0.38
